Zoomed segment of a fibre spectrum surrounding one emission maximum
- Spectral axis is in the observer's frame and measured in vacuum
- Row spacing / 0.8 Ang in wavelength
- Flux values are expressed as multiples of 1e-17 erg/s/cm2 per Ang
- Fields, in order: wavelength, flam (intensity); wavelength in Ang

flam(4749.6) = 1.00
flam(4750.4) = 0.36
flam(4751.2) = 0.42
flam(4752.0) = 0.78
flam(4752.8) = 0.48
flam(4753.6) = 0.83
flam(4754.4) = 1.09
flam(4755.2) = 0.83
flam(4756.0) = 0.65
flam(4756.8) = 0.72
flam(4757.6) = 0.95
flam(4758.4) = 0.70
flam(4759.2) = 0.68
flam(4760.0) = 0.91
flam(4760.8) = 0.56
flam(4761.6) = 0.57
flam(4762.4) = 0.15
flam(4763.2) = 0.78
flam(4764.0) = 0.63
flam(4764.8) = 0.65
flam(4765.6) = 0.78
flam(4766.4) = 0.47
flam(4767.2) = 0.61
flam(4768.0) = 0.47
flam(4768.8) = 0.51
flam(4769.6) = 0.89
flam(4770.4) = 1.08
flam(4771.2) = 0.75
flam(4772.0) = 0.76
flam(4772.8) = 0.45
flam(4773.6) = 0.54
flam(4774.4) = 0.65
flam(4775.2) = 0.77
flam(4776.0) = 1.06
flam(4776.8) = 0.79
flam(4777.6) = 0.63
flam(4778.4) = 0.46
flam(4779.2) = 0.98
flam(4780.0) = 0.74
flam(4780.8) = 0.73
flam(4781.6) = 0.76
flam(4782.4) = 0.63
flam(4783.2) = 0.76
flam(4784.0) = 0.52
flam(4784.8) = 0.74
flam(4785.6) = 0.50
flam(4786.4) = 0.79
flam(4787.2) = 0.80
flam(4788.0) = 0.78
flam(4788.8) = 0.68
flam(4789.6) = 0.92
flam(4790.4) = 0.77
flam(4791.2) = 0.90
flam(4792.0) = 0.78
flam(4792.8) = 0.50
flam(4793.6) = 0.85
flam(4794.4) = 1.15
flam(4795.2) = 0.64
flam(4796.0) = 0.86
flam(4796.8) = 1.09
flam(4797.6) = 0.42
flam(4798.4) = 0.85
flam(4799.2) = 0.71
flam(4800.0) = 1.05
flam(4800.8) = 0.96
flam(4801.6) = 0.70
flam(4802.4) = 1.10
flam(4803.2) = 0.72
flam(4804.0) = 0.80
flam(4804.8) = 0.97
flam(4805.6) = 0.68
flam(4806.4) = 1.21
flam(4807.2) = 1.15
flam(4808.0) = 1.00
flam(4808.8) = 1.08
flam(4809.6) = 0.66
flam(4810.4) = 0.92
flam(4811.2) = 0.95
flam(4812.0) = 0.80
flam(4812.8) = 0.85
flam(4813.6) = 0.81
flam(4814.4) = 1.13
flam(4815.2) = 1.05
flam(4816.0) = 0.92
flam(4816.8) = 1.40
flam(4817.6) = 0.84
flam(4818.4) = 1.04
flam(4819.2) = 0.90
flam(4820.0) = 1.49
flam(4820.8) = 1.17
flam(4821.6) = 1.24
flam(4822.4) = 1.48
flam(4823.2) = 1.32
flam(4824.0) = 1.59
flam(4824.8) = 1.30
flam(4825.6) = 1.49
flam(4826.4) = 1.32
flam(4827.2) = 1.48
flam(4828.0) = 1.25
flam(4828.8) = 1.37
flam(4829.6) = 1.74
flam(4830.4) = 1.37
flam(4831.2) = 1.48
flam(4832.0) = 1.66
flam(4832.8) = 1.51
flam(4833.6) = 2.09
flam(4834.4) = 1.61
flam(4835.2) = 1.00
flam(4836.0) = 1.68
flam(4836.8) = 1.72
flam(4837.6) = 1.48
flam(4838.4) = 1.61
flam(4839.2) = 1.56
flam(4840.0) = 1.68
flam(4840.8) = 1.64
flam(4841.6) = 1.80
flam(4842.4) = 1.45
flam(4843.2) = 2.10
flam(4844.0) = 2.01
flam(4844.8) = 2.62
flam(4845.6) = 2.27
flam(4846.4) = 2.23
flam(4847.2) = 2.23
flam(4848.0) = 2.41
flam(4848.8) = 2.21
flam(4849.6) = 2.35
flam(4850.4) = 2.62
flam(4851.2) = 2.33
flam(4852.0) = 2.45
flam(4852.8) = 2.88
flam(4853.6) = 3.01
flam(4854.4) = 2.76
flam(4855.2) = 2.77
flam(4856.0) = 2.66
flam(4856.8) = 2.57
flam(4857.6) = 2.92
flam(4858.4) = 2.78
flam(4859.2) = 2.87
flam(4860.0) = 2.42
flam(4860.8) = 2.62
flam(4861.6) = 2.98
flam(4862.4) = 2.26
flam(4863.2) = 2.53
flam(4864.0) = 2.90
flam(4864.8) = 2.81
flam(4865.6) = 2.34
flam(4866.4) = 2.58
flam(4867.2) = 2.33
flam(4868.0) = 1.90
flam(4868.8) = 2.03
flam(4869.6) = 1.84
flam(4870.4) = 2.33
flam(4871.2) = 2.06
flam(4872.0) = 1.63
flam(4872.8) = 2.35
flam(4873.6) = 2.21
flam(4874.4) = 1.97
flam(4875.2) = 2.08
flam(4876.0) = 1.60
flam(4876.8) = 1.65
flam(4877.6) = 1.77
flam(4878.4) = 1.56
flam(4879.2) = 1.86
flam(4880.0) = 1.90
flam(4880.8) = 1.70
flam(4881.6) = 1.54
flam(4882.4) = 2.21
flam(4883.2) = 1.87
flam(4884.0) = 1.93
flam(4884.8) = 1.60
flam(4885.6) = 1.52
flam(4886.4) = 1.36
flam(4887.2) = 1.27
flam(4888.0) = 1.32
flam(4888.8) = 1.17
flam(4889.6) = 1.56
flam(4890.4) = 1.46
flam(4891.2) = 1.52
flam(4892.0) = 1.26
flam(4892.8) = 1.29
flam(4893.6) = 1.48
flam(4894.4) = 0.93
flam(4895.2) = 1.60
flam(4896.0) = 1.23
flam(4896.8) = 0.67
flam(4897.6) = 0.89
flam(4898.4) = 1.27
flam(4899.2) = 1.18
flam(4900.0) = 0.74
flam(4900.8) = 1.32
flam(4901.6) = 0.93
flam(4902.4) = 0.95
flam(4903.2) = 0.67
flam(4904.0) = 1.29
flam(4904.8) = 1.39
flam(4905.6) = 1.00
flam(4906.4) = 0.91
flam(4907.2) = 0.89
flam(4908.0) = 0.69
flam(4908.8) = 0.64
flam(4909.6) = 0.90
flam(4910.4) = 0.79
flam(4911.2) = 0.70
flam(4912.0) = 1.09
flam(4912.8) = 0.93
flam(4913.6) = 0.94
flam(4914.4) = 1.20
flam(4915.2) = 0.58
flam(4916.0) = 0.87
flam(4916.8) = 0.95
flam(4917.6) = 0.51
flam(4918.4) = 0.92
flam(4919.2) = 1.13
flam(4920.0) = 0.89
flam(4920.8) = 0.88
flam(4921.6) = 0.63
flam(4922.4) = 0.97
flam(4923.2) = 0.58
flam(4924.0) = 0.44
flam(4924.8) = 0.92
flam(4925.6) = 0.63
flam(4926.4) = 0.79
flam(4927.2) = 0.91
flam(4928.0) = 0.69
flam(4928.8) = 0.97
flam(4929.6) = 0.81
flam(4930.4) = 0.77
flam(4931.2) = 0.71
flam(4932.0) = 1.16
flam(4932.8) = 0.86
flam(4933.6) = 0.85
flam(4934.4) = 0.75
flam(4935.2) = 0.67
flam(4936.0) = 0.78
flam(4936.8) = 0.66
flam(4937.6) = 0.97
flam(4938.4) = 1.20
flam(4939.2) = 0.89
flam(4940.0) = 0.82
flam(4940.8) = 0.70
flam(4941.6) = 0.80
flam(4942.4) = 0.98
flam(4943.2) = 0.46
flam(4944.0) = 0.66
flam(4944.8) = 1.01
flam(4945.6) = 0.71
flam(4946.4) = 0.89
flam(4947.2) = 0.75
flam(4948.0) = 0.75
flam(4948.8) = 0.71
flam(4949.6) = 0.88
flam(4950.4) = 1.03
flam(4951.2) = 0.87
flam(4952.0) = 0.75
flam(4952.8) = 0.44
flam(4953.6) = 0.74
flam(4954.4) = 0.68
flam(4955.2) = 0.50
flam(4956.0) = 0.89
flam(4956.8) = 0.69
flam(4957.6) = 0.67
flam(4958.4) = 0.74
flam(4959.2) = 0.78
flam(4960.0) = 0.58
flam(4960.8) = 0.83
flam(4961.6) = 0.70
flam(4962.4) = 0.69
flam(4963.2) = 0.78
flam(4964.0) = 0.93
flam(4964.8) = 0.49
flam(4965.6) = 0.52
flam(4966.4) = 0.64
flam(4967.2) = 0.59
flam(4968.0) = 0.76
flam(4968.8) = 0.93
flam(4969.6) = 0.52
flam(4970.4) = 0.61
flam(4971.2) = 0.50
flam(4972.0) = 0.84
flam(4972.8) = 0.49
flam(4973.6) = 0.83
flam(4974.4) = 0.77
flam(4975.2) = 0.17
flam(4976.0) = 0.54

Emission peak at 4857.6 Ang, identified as C IV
